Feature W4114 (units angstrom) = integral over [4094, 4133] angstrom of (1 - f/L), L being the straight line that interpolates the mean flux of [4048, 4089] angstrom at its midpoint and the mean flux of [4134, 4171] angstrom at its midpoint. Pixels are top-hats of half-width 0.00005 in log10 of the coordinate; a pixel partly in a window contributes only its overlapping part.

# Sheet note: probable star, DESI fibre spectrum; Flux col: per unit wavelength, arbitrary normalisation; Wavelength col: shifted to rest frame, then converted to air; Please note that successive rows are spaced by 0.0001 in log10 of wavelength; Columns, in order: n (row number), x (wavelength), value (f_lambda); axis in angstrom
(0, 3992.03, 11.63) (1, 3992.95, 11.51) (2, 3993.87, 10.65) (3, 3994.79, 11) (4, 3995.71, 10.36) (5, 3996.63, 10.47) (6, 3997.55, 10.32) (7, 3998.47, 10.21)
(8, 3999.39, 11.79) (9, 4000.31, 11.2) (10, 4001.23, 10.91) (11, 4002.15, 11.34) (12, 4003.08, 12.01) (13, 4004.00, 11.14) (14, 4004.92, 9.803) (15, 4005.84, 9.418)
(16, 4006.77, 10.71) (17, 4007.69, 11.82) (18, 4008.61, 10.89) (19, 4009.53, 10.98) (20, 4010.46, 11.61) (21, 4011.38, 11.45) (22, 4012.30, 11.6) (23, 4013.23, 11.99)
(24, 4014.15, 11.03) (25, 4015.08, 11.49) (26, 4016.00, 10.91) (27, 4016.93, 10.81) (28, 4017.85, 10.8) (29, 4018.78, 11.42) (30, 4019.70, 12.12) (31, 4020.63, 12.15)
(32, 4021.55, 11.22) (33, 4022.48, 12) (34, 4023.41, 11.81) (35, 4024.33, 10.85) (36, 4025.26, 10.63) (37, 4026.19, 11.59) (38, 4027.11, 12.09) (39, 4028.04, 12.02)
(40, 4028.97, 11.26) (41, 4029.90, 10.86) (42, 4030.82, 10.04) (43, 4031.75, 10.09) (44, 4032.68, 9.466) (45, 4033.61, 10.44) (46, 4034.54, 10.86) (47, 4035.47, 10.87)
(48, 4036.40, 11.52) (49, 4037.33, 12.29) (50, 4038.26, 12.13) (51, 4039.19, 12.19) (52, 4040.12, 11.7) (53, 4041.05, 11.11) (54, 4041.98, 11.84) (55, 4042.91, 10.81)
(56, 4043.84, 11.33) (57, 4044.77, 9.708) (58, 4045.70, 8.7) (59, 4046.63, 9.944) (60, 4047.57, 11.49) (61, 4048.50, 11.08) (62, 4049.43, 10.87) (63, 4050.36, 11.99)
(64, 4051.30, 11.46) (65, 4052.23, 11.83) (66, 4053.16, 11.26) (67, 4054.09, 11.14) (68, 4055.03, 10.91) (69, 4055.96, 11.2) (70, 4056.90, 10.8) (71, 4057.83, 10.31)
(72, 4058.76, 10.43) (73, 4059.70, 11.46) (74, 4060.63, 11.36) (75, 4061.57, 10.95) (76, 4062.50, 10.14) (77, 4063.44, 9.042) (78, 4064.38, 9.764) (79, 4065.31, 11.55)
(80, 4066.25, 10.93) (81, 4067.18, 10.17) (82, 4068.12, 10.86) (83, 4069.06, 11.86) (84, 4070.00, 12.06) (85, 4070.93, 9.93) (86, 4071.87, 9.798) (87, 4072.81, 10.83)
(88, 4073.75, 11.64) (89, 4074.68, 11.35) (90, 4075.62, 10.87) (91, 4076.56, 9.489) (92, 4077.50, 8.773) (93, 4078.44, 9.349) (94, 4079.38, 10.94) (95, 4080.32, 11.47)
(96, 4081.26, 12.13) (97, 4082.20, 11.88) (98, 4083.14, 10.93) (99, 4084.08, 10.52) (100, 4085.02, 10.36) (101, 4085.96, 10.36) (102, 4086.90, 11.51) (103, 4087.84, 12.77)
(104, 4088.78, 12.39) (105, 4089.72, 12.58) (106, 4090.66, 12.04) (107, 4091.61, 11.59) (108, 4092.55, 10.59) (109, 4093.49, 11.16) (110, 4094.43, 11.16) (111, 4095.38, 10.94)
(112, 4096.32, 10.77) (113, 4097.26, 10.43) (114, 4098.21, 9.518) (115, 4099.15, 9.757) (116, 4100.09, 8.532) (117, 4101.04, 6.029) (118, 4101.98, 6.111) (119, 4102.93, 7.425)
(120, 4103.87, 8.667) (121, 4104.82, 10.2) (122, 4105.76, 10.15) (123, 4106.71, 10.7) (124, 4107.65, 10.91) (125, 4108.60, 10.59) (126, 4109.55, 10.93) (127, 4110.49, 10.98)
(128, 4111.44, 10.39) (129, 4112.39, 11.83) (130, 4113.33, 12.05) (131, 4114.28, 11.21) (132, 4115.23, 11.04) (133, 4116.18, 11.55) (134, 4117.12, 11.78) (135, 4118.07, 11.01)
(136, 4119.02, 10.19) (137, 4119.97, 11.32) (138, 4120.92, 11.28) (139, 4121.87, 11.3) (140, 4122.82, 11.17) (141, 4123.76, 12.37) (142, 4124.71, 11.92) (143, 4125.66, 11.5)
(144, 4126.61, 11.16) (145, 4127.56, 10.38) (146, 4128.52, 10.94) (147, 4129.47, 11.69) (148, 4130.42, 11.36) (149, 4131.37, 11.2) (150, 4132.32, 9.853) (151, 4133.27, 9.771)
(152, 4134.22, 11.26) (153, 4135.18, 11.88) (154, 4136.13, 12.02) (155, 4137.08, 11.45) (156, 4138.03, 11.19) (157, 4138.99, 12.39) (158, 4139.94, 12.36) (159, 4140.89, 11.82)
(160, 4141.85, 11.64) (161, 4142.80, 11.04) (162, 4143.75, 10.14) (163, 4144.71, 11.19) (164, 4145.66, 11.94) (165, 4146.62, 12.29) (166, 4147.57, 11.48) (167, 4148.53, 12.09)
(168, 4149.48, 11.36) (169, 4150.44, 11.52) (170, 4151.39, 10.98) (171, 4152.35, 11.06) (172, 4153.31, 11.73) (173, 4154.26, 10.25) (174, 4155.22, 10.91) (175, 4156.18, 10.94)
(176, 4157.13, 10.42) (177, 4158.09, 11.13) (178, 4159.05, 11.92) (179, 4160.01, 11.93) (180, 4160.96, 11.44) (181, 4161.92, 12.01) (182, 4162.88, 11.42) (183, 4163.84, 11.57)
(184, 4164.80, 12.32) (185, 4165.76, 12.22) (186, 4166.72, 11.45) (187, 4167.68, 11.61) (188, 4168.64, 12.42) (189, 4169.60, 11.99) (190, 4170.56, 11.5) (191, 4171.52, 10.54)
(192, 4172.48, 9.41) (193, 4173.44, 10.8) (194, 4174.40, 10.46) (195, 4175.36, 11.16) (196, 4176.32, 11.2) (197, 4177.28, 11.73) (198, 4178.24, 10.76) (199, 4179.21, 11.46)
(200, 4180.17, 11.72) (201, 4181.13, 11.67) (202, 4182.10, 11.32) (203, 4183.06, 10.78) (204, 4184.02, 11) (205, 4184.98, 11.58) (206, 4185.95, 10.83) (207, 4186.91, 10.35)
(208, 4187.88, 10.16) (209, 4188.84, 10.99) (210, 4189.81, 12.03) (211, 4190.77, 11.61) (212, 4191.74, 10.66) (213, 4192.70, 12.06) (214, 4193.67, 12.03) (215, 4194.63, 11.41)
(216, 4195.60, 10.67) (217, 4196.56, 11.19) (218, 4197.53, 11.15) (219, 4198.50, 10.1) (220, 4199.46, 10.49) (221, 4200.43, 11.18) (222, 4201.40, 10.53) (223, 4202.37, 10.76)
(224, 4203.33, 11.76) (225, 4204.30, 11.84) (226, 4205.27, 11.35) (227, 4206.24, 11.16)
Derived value 2.5 angstrom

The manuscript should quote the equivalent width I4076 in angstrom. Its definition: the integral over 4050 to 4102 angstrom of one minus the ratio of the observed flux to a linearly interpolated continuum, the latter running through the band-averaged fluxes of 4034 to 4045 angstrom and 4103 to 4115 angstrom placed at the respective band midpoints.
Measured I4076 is 1.1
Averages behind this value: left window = 11.4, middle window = 10.7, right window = 10.6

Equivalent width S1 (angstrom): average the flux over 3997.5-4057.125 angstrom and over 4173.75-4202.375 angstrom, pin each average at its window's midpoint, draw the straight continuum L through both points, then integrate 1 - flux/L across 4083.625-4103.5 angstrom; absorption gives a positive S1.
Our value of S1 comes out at 1.5 angstrom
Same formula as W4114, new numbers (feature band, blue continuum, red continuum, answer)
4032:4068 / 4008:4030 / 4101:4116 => 0.13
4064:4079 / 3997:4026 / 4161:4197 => 0.85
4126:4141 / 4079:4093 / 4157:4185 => 0.18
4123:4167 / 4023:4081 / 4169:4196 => -1.33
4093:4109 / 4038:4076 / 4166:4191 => 2.09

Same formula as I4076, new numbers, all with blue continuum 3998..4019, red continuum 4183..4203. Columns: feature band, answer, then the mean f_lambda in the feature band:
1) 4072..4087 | 0.46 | 10.7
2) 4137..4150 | -0.64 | 11.6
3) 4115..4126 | -0.31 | 11.4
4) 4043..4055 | 0.20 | 10.9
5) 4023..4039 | -0.05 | 11.1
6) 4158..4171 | -0.88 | 11.8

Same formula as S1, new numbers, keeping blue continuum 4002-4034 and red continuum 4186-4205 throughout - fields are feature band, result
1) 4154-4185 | -0.6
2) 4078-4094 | -0.3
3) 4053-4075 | 0.6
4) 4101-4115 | 1.4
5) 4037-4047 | 0.1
